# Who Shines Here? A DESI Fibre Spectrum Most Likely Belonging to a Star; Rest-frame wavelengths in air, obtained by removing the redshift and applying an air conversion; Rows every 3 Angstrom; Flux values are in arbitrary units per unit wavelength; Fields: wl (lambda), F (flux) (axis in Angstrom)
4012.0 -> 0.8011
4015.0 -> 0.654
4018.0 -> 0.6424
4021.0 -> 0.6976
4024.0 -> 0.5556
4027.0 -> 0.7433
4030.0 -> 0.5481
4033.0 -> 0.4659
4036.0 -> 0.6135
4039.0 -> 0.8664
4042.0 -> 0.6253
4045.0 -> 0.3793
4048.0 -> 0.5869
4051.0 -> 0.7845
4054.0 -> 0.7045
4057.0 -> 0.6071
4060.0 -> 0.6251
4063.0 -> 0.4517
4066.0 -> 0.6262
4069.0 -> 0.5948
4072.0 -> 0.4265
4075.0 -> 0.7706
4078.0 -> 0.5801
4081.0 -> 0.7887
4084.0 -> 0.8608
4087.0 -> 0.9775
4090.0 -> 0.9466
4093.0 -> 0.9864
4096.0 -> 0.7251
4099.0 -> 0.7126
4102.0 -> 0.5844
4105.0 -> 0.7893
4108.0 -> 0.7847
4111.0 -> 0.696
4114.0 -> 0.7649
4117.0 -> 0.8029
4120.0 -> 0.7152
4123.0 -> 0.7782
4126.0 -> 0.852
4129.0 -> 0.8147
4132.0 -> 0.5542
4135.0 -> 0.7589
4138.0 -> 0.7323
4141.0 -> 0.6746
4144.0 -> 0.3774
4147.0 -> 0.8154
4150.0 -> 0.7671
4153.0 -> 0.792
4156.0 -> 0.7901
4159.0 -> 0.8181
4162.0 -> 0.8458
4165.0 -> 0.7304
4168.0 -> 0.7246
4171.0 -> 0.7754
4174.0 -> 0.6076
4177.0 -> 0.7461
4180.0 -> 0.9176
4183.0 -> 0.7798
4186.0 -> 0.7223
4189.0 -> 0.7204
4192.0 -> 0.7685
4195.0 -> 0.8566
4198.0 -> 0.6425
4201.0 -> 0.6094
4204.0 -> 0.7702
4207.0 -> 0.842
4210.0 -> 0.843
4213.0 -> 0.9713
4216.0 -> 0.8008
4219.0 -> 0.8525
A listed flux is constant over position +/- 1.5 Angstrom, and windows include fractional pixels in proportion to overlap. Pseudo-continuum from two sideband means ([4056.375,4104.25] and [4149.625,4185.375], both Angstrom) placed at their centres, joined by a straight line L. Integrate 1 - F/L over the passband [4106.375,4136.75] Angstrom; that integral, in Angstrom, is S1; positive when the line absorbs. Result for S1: -0.6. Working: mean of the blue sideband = 0.707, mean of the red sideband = 0.774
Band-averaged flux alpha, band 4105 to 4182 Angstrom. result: 0.747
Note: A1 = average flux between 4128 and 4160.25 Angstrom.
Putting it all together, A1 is 0.715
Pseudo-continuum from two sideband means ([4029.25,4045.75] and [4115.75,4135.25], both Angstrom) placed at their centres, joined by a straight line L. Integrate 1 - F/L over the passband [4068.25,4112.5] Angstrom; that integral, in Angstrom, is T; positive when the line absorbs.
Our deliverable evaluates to -3.9 Angstrom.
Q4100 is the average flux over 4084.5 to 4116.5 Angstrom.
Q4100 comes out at 0.799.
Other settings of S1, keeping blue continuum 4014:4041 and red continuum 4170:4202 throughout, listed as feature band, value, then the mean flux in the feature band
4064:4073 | 1.6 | 0.551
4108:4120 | -1.0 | 0.753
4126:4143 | 0.0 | 0.71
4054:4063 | 0.8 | 0.603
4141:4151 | 0.9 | 0.651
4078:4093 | -4.2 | 0.871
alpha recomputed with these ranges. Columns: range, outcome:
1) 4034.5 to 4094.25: 0.689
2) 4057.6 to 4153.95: 0.721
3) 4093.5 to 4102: 0.727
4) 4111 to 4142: 0.744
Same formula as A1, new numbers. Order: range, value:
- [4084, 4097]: 0.91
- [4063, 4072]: 0.553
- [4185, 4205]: 0.726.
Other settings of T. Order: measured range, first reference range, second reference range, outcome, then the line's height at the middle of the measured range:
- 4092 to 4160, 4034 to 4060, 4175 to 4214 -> -2.5 Angstrom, 0.715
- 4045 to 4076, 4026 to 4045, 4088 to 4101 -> 4.7 Angstrom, 0.712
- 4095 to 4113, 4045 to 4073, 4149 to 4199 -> -1.5 Angstrom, 0.66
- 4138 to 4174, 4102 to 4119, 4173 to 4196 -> 1.3 Angstrom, 0.76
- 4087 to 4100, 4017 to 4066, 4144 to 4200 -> -3.7 Angstrom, 0.673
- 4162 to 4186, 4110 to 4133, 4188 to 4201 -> -0.7 Angstrom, 0.738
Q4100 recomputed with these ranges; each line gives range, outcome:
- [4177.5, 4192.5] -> 0.78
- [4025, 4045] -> 0.622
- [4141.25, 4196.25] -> 0.751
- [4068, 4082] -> 0.628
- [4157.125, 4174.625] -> 0.758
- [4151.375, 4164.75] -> 0.804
